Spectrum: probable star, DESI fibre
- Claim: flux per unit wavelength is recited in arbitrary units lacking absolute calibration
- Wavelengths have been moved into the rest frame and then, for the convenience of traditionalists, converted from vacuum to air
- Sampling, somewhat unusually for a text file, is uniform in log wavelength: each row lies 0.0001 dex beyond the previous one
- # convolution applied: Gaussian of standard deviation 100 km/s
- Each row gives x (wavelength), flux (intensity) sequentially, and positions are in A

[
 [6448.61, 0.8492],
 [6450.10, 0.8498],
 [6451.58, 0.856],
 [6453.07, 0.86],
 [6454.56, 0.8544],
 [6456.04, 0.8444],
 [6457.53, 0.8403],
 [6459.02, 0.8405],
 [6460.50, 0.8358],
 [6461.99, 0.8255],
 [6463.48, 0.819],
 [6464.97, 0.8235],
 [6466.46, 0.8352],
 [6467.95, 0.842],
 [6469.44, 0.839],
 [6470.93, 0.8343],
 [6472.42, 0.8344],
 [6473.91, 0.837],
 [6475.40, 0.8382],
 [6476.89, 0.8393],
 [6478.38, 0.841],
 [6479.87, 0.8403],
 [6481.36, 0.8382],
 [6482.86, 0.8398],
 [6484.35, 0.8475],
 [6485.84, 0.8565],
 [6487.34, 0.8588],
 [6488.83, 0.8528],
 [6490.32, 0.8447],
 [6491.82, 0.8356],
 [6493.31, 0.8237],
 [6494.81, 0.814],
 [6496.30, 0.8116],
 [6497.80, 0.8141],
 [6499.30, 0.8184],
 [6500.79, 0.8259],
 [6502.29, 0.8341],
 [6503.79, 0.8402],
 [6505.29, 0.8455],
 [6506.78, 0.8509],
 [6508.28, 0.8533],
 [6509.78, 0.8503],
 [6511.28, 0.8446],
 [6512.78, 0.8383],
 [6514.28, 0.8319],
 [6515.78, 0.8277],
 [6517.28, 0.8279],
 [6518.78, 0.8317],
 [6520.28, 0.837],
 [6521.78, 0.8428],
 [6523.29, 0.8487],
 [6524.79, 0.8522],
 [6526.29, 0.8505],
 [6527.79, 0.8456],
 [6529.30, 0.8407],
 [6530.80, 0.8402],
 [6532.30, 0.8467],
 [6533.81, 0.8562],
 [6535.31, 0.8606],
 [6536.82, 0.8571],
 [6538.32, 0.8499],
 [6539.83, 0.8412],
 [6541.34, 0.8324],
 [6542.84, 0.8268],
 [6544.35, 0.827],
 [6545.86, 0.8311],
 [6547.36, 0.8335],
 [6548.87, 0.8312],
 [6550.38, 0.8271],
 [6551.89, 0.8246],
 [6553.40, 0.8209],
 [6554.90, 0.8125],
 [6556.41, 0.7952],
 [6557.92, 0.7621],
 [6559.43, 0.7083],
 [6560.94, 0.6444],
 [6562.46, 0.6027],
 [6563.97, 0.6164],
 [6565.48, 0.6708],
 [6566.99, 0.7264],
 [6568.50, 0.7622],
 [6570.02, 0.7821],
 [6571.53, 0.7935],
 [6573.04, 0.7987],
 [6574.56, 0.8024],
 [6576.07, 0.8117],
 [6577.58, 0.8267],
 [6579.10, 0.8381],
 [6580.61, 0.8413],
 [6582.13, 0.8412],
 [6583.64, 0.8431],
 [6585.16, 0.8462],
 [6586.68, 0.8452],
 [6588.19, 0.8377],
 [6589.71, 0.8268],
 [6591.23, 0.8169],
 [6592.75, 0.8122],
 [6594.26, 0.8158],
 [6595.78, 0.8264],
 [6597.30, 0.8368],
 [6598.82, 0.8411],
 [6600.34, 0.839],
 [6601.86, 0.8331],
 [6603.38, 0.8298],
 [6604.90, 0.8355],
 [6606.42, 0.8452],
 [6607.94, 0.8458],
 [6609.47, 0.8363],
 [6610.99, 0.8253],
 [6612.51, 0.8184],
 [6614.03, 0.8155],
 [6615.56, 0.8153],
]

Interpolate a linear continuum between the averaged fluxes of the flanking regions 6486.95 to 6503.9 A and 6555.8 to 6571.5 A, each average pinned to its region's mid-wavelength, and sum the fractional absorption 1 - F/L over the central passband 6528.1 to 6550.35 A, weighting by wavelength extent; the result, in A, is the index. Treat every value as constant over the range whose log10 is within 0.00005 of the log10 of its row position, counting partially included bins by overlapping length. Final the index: -2.59 A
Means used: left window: 0.83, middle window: 0.84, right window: 0.71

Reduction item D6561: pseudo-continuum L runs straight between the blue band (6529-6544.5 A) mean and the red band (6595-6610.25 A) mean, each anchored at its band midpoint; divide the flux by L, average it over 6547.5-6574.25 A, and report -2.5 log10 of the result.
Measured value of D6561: 0.12 mag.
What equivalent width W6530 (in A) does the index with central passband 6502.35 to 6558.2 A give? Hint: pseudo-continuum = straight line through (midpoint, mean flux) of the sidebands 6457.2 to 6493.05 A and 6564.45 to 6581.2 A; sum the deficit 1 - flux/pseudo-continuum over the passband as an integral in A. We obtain -2.0 A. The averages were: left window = 0.839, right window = 0.784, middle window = 0.837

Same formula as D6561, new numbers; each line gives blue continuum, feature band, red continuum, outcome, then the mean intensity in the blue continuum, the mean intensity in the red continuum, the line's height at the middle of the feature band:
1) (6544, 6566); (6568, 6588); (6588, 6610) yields -0.029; 0.76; 0.831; 0.797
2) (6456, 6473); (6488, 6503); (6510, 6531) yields 0.012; 0.834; 0.84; 0.837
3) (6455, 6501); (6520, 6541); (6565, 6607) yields -0.028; 0.836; 0.816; 0.826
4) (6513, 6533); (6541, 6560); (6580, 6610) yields 0.036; 0.84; 0.835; 0.838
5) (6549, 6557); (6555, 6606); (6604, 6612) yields 0.048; 0.818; 0.837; 0.827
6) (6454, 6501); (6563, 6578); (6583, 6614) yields 0.106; 0.836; 0.832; 0.833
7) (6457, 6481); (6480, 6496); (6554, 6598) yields -0.018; 0.835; 0.785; 0.826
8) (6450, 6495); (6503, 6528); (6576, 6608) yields -0.006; 0.84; 0.834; 0.838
